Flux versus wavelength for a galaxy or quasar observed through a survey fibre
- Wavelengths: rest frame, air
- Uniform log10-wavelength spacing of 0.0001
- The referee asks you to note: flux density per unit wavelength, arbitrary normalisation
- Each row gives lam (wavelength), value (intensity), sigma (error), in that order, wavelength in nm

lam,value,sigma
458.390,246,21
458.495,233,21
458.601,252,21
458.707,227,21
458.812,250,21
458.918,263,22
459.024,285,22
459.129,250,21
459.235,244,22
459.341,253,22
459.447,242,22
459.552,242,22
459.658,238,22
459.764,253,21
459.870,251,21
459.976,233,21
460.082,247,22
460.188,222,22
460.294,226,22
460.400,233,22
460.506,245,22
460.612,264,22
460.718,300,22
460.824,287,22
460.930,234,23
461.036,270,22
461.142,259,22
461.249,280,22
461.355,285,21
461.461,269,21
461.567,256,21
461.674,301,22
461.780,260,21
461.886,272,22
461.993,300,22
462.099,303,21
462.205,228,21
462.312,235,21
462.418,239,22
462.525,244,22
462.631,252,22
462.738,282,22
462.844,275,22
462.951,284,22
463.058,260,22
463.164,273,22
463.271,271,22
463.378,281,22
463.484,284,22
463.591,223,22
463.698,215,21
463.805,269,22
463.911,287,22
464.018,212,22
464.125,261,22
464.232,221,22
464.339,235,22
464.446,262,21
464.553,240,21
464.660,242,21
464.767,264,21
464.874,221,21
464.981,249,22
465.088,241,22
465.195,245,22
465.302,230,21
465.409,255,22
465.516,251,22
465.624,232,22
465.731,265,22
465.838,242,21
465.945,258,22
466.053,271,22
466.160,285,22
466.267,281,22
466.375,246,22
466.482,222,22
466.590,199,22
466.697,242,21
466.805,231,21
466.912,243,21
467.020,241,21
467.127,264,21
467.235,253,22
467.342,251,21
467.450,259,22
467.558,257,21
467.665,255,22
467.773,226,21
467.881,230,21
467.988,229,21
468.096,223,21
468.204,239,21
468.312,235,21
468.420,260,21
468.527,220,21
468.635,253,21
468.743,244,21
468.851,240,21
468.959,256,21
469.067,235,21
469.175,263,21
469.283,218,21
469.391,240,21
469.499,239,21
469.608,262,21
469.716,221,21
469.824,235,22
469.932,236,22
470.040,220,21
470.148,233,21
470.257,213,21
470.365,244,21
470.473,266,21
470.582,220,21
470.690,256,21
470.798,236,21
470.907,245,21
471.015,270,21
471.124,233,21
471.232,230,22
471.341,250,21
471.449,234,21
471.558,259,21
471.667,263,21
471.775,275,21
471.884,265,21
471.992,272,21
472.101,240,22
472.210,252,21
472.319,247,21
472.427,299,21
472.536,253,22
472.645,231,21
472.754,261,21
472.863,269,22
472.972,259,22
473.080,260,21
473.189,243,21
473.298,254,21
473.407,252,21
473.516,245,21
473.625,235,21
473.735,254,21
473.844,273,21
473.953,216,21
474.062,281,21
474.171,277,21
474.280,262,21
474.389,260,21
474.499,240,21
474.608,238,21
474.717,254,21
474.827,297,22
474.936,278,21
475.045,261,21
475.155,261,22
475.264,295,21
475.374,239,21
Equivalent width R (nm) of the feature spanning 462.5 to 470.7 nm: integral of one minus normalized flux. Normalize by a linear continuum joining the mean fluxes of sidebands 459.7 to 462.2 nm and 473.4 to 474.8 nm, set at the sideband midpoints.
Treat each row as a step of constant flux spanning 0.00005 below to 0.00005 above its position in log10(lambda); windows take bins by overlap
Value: 0.39 nm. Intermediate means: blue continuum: 262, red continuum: 254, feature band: 246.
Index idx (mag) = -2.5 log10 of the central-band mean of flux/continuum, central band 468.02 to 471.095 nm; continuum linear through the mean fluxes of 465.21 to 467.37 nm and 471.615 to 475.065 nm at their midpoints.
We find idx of 0.057 mag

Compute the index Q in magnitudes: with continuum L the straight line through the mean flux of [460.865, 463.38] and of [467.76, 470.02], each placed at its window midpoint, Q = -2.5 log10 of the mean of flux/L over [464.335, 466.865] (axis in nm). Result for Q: 0.03 mag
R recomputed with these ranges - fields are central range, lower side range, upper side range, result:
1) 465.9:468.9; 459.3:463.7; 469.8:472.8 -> 0.09 nm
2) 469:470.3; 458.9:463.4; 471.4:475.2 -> 0.12 nm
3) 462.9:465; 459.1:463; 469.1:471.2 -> 0.00 nm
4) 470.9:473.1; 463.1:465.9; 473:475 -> -0.01 nm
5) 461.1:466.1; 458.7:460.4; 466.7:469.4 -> -0.26 nm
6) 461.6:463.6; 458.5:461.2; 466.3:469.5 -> -0.17 nm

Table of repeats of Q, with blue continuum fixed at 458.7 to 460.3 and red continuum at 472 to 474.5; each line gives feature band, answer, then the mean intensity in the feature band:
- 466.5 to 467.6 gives 0.037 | 243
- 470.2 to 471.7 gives 0.044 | 244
